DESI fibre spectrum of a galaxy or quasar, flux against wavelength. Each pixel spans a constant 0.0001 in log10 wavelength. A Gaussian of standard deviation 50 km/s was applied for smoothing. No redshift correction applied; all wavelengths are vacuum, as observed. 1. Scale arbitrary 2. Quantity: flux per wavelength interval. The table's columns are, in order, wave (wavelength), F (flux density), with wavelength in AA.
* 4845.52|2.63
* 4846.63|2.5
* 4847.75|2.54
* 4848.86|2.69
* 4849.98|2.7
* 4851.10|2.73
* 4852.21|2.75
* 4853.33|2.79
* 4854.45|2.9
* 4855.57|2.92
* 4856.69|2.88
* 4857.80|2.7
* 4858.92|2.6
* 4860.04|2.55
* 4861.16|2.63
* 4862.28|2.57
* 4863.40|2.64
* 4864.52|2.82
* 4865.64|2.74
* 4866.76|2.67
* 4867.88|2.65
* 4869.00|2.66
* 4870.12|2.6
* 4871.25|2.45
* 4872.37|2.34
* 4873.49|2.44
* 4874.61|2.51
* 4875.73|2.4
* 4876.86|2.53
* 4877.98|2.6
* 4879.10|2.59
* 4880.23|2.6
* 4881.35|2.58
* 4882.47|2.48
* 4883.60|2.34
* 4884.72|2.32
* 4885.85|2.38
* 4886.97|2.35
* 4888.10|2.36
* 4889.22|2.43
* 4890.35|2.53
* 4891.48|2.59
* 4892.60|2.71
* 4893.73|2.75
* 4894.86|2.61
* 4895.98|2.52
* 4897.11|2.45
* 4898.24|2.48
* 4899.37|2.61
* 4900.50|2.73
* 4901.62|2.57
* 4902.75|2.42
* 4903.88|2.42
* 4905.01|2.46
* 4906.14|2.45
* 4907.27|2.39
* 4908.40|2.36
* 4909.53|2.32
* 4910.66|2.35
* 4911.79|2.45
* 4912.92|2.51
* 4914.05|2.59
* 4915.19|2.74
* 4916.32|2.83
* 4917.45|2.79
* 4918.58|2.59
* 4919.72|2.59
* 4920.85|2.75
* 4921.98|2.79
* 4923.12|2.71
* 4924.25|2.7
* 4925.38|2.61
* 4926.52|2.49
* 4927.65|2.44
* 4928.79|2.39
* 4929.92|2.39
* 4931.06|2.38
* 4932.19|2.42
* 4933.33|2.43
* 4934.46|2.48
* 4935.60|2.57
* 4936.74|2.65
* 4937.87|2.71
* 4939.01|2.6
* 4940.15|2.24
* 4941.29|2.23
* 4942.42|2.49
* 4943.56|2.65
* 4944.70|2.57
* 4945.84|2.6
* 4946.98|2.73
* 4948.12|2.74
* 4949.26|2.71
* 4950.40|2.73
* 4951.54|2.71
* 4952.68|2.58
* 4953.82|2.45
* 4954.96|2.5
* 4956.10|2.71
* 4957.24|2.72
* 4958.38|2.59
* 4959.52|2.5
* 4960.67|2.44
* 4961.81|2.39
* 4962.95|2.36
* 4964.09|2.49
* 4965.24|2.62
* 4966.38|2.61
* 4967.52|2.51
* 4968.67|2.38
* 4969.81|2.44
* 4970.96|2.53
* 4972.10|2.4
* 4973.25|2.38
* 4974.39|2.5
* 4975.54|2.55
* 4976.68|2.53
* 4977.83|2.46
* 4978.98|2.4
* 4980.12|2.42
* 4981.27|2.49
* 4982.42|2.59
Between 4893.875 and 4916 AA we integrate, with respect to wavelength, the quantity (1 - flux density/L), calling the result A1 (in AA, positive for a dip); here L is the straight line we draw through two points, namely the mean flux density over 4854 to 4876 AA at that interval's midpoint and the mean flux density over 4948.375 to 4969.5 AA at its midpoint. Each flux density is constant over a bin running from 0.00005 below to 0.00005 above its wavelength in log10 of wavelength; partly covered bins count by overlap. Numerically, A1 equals 0.8 AA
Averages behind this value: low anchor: 2.64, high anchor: 2.56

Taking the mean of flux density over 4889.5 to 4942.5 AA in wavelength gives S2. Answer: 2.54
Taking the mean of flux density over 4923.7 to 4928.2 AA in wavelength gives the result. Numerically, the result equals 2.56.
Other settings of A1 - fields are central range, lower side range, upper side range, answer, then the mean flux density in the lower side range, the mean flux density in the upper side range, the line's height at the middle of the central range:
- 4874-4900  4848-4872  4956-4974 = 1.30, 2.69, 2.5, 2.64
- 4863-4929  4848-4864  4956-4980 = 2.25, 2.72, 2.5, 2.64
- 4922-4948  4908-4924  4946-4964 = 0.65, 2.6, 2.59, 2.6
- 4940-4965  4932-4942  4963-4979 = -0.74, 2.48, 2.48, 2.48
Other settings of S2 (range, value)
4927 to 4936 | 2.44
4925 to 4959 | 2.55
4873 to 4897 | 2.51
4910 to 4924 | 2.64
